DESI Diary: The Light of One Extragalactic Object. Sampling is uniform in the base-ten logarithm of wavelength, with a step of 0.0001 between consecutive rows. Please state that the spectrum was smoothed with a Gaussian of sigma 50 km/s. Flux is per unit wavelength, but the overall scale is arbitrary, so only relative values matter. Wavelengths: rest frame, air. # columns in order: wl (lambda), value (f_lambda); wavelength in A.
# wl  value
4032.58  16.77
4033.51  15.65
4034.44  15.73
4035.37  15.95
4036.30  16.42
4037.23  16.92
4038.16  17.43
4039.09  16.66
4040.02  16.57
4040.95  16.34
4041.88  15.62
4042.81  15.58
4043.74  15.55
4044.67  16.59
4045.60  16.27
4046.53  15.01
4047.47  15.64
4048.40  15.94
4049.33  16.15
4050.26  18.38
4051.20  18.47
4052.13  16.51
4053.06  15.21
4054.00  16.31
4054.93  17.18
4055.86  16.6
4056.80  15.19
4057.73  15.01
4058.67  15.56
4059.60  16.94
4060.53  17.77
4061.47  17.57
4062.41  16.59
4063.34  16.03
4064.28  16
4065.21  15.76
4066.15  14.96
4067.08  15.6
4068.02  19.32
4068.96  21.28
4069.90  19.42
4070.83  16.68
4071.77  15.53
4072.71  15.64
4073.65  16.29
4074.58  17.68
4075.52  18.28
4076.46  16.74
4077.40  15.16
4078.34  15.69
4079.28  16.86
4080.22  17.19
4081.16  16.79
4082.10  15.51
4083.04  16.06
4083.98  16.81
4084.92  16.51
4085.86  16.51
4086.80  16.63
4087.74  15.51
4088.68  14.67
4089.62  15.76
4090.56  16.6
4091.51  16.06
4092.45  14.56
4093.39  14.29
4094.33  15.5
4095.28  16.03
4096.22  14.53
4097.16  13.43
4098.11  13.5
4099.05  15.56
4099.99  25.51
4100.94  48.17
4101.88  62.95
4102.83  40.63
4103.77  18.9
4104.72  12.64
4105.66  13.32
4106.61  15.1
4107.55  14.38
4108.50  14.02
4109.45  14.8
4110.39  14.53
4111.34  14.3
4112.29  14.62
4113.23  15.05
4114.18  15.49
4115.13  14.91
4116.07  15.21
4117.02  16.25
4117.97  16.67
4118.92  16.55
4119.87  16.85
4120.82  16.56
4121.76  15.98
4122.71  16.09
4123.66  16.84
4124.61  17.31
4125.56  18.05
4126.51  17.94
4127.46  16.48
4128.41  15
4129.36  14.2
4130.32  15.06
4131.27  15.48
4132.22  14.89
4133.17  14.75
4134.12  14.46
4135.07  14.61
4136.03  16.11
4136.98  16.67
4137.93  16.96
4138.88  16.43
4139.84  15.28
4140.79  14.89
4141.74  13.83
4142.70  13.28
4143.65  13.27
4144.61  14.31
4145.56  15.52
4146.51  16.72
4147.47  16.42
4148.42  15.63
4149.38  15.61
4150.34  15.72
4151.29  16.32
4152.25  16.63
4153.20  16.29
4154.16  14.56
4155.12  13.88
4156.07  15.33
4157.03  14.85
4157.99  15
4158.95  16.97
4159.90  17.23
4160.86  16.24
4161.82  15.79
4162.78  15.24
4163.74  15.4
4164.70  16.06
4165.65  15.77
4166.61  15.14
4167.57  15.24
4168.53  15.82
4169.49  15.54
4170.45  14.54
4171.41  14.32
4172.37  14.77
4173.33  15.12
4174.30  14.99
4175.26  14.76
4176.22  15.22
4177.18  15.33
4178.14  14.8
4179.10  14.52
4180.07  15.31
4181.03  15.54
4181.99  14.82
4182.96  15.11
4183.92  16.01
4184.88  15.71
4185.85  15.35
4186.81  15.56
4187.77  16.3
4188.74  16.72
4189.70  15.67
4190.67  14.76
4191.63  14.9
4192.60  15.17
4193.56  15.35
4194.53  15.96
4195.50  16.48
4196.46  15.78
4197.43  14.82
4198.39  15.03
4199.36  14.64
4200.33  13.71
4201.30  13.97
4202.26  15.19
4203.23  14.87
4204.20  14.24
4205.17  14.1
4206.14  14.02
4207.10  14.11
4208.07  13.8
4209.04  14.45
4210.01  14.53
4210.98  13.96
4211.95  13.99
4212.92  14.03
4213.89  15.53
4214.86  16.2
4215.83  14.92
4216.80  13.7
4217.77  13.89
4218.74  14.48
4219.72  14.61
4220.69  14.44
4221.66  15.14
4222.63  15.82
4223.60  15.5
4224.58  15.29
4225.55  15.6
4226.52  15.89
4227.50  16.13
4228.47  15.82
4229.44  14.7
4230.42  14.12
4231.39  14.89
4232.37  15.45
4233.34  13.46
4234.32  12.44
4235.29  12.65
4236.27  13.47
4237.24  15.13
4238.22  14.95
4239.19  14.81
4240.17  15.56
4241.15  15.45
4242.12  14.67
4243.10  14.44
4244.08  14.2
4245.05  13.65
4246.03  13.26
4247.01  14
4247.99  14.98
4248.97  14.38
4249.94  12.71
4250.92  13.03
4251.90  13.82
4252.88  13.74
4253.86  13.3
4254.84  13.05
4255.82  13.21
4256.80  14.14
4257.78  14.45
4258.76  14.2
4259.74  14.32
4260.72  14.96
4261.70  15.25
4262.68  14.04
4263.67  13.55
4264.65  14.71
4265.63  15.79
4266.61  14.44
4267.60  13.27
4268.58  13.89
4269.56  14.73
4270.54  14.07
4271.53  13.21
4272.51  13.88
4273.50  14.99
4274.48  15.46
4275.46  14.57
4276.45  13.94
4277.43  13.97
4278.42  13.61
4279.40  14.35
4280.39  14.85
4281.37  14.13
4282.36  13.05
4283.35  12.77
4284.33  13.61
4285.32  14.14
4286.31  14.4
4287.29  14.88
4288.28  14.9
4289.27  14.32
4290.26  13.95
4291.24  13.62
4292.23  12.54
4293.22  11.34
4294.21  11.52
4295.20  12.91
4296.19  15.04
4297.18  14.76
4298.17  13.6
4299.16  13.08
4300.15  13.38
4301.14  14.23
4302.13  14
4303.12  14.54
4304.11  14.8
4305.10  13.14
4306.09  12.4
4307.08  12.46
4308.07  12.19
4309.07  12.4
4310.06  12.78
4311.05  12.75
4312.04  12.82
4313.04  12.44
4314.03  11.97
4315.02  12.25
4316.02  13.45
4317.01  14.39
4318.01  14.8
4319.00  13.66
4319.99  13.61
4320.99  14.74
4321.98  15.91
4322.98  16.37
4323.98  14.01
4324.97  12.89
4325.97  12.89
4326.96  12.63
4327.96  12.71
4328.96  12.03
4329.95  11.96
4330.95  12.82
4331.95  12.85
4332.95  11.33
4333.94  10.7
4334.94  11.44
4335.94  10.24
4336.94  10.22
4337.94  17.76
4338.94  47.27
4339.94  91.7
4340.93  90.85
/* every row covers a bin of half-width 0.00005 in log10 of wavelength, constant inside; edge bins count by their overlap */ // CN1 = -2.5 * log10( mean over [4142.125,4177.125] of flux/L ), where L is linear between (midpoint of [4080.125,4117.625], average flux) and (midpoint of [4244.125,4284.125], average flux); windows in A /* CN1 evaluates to 0.089 mag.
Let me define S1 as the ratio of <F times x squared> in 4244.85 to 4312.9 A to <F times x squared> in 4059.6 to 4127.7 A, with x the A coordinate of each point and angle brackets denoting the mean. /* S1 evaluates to 0.85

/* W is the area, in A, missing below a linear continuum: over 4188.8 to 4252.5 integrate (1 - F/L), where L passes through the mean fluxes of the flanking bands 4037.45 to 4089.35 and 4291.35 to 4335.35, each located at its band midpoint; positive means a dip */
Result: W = -1.1 A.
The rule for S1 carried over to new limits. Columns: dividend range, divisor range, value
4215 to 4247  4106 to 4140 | 0.99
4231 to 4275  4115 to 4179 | 0.96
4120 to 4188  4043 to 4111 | 0.91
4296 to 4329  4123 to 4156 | 0.94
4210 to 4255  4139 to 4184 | 0.98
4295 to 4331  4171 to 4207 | 0.94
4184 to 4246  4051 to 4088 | 0.96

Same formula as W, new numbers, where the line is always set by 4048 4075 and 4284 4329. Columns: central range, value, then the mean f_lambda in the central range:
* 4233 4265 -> 0.5 A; 14.1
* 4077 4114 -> -4.6 A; 18.3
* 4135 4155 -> 0.2 A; 15.5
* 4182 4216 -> -0.1 A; 15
